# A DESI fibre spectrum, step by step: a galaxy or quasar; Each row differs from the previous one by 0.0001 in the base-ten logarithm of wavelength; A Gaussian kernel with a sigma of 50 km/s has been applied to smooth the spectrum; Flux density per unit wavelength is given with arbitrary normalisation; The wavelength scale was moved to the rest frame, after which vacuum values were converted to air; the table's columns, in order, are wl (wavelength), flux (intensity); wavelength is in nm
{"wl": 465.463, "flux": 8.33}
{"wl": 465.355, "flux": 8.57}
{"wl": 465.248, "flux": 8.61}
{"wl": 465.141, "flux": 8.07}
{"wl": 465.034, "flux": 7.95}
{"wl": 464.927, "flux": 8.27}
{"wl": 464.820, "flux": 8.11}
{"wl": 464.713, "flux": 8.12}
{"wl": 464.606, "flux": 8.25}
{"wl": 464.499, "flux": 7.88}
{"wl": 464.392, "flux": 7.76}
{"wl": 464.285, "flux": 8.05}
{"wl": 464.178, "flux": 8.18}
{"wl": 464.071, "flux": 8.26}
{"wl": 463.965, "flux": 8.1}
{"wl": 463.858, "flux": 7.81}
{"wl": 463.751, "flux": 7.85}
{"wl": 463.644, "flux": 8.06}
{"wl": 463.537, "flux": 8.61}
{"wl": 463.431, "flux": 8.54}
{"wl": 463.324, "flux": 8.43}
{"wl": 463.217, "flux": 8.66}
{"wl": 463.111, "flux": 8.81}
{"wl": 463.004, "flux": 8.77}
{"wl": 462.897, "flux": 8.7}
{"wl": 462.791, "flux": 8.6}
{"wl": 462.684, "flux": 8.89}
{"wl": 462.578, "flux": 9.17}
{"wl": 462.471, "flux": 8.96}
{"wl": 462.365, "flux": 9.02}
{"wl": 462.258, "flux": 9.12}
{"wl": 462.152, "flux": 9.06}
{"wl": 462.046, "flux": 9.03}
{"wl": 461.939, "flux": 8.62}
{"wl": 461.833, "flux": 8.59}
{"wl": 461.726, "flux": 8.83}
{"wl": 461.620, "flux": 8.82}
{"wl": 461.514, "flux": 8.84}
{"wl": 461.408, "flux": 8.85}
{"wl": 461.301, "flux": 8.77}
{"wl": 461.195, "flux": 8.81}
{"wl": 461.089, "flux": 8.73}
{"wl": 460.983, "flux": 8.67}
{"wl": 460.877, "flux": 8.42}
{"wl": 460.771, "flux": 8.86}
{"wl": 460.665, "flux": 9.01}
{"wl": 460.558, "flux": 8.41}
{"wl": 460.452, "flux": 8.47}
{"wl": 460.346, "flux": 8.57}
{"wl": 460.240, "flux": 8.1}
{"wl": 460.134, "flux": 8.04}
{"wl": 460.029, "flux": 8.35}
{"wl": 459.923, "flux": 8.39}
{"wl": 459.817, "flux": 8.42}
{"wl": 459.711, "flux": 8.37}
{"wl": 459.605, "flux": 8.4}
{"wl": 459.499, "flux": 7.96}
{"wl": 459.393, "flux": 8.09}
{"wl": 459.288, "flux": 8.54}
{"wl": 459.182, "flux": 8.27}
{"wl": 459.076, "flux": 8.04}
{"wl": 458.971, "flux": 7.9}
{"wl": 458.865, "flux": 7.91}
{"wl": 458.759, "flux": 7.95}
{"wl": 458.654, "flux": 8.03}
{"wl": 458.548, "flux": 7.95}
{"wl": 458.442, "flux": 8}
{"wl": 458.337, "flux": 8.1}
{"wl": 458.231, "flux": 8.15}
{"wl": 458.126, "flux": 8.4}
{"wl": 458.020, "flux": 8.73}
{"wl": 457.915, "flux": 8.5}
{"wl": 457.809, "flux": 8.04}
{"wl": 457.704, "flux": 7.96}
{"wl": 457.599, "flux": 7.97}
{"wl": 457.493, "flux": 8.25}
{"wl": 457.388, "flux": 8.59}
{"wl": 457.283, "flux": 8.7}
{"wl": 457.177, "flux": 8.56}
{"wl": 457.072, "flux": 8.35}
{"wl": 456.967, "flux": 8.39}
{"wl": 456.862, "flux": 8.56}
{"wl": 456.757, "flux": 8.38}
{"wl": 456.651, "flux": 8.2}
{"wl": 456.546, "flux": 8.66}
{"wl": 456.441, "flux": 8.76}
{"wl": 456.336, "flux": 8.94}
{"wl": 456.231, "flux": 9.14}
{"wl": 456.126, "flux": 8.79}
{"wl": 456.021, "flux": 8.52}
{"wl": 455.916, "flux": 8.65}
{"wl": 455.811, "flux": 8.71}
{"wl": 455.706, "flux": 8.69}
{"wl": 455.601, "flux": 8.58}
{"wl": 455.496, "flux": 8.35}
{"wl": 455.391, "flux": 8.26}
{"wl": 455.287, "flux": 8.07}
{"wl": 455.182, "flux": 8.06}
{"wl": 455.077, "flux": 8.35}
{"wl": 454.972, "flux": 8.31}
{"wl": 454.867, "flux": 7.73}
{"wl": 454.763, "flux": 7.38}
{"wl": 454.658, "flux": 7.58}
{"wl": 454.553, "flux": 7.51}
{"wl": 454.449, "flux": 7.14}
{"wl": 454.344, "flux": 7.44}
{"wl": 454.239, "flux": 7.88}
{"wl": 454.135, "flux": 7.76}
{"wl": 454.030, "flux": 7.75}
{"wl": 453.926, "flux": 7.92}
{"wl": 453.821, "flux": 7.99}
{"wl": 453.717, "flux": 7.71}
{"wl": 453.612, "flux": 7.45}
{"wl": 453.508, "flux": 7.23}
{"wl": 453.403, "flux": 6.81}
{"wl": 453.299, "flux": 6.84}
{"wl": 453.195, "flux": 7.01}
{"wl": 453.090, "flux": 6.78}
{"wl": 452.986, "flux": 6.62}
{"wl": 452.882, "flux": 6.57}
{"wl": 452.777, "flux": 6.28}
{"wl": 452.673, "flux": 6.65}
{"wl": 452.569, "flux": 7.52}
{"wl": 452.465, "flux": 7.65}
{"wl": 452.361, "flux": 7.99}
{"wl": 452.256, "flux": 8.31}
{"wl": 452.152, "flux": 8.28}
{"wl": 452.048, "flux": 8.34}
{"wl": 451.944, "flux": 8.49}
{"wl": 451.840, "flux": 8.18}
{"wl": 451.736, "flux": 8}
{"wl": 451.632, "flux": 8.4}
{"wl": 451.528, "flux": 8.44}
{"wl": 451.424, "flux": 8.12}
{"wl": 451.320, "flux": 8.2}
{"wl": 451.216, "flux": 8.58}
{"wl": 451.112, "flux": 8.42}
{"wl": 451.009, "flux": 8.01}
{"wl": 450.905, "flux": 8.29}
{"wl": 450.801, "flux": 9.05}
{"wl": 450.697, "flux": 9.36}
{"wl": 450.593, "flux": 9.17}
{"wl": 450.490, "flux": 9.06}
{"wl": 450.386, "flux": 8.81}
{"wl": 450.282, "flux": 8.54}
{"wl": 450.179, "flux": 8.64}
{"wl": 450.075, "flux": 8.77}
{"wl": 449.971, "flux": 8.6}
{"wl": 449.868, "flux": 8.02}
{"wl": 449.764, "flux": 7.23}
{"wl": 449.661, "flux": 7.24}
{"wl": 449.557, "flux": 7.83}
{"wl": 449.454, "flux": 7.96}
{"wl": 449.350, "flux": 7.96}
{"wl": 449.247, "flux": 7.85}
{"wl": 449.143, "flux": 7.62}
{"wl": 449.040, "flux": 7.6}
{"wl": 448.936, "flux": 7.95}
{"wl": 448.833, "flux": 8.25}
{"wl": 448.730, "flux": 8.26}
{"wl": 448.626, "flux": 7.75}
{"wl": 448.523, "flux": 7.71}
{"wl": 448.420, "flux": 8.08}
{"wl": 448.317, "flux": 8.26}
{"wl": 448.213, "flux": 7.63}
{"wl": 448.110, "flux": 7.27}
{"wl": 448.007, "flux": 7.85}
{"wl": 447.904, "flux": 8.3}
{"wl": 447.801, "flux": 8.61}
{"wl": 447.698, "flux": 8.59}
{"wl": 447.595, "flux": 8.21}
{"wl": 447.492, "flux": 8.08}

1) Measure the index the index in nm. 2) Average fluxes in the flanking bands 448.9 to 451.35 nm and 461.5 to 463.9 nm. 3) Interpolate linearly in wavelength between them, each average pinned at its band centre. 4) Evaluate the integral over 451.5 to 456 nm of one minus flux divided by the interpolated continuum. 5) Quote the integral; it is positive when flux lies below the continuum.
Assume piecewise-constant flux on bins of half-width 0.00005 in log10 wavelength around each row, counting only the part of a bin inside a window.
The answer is 0.34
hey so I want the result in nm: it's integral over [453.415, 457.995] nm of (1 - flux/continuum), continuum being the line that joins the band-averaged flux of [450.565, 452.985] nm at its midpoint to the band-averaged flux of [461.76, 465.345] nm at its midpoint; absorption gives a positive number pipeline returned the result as 0.01 nm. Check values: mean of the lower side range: 8.06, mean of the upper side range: 8.45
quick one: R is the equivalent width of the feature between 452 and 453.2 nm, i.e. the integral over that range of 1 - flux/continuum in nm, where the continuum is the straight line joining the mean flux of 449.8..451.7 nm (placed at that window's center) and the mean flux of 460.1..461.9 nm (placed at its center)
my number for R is 0.17 nm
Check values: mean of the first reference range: 8.57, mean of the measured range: 7.34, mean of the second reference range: 8.64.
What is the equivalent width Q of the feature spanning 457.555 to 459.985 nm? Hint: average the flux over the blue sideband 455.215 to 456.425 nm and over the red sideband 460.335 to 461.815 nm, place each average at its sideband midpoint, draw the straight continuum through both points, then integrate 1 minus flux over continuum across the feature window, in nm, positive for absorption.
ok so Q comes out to 0.137 nm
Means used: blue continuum 8.61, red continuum 8.72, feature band 8.18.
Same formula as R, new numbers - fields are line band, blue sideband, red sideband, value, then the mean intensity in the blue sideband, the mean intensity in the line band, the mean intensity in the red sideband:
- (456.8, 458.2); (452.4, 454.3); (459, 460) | -0.078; 7.25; 8.39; 8.27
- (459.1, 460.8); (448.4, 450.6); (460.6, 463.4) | 0.061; 8.11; 8.38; 8.8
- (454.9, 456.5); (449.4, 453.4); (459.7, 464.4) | -0.060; 7.99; 8.54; 8.57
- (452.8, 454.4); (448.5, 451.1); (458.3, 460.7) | 0.181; 8.23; 7.29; 8.22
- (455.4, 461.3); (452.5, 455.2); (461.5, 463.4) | -0.202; 7.39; 8.41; 8.82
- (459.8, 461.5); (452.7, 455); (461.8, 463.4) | -0.014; 7.33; 8.56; 8.83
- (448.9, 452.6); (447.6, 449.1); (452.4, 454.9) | -0.266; 8.02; 8.24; 7.3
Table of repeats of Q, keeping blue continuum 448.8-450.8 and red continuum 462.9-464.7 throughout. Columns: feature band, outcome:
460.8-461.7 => -0.053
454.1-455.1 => 0.069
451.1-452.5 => 0.002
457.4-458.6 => 0.008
